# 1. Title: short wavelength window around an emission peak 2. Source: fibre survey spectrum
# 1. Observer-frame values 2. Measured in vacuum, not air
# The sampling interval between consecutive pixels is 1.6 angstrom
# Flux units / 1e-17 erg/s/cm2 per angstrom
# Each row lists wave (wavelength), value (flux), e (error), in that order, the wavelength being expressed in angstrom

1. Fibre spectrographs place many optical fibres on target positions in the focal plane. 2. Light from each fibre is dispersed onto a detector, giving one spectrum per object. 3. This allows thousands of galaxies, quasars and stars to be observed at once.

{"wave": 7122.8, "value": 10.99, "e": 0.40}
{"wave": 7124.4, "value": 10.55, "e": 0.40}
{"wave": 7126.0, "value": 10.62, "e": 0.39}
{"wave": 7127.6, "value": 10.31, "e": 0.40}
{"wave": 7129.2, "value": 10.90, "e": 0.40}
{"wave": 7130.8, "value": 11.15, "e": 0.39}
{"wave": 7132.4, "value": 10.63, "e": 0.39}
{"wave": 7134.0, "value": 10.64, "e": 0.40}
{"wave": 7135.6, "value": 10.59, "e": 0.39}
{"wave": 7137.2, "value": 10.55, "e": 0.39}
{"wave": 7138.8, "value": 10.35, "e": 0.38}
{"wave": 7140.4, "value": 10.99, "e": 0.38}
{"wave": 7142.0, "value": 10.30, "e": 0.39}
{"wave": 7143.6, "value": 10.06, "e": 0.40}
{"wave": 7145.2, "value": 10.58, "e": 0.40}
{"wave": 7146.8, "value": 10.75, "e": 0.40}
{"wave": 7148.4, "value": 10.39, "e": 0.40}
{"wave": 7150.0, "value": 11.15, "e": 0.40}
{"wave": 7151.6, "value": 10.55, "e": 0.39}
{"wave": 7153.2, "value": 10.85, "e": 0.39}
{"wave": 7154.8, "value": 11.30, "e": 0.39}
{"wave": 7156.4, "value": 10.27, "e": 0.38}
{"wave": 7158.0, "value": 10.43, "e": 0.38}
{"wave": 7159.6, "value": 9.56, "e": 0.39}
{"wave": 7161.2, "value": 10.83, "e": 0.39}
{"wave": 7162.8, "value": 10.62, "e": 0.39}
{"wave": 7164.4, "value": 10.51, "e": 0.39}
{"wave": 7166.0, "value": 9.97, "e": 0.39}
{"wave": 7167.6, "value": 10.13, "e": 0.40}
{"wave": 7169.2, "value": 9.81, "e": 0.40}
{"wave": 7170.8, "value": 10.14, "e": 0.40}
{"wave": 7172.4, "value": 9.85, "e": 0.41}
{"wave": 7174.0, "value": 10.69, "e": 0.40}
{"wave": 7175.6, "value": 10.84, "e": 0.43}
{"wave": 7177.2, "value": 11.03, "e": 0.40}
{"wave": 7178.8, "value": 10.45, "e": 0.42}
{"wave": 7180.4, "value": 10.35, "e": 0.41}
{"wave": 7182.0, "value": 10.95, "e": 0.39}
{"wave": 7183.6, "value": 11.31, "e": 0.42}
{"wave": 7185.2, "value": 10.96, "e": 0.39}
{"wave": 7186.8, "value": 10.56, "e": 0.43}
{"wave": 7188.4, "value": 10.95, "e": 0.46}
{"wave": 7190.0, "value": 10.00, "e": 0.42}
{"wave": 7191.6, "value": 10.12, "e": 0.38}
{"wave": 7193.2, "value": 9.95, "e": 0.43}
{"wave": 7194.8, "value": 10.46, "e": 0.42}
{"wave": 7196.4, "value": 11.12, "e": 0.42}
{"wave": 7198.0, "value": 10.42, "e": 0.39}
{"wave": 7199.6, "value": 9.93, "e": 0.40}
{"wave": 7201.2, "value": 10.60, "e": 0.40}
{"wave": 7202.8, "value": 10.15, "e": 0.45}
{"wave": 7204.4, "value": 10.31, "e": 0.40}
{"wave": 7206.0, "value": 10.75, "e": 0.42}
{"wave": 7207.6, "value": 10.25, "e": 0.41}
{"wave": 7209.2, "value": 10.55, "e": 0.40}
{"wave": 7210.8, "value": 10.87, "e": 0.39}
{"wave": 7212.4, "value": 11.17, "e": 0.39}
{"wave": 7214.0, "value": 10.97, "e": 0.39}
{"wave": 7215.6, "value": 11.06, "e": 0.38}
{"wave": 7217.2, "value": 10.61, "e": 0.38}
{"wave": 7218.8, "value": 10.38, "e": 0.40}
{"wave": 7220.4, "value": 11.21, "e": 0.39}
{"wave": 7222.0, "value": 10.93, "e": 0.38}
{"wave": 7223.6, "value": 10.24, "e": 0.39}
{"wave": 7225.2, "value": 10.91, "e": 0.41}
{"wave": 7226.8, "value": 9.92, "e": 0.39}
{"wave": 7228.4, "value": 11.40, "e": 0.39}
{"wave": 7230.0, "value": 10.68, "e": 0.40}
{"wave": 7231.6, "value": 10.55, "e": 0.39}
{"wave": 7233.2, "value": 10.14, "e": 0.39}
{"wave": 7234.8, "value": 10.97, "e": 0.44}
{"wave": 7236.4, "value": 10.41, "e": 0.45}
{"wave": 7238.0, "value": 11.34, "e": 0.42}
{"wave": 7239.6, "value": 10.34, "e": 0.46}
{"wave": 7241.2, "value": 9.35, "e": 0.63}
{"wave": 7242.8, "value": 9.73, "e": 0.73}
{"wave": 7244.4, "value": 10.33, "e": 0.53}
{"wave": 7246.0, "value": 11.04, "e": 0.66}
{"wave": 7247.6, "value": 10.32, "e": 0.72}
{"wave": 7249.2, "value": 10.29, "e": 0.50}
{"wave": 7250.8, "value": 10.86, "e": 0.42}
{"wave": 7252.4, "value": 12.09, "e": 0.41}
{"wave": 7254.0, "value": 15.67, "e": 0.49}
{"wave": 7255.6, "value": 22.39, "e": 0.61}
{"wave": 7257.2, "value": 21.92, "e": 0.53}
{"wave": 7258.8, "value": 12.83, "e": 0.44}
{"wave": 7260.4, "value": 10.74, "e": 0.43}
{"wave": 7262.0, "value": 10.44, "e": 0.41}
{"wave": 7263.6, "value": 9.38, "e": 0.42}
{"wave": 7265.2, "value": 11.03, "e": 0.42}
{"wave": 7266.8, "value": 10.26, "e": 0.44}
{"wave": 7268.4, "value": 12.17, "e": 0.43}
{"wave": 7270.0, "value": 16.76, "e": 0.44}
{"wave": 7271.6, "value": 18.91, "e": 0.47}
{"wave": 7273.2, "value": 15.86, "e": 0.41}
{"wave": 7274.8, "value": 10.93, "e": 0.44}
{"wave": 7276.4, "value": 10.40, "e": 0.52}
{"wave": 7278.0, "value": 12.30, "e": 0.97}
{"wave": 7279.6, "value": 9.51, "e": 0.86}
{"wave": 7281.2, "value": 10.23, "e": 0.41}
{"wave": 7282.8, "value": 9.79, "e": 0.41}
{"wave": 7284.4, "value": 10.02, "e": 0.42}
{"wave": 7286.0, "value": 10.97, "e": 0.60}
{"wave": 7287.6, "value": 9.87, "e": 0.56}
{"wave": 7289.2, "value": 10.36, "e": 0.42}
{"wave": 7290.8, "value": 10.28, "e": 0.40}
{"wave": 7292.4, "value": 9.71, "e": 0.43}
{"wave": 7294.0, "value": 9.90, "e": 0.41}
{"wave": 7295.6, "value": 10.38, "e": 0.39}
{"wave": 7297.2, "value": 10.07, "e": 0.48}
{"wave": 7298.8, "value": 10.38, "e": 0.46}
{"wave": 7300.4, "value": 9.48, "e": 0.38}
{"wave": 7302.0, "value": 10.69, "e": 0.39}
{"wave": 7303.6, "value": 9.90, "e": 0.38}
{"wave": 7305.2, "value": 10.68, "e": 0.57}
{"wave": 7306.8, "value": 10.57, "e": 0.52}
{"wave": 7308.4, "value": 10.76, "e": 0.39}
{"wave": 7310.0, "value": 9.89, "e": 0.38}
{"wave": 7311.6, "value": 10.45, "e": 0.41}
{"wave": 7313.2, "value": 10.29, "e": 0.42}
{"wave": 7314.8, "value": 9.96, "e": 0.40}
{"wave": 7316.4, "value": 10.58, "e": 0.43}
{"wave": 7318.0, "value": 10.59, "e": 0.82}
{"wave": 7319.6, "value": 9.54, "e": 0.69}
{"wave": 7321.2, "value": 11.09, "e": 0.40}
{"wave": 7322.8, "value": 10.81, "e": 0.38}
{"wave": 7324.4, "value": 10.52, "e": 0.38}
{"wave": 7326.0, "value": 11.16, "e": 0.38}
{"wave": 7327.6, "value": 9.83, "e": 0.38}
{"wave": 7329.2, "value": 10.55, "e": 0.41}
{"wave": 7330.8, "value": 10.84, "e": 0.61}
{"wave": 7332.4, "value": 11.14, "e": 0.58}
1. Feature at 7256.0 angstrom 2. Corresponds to [S II]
